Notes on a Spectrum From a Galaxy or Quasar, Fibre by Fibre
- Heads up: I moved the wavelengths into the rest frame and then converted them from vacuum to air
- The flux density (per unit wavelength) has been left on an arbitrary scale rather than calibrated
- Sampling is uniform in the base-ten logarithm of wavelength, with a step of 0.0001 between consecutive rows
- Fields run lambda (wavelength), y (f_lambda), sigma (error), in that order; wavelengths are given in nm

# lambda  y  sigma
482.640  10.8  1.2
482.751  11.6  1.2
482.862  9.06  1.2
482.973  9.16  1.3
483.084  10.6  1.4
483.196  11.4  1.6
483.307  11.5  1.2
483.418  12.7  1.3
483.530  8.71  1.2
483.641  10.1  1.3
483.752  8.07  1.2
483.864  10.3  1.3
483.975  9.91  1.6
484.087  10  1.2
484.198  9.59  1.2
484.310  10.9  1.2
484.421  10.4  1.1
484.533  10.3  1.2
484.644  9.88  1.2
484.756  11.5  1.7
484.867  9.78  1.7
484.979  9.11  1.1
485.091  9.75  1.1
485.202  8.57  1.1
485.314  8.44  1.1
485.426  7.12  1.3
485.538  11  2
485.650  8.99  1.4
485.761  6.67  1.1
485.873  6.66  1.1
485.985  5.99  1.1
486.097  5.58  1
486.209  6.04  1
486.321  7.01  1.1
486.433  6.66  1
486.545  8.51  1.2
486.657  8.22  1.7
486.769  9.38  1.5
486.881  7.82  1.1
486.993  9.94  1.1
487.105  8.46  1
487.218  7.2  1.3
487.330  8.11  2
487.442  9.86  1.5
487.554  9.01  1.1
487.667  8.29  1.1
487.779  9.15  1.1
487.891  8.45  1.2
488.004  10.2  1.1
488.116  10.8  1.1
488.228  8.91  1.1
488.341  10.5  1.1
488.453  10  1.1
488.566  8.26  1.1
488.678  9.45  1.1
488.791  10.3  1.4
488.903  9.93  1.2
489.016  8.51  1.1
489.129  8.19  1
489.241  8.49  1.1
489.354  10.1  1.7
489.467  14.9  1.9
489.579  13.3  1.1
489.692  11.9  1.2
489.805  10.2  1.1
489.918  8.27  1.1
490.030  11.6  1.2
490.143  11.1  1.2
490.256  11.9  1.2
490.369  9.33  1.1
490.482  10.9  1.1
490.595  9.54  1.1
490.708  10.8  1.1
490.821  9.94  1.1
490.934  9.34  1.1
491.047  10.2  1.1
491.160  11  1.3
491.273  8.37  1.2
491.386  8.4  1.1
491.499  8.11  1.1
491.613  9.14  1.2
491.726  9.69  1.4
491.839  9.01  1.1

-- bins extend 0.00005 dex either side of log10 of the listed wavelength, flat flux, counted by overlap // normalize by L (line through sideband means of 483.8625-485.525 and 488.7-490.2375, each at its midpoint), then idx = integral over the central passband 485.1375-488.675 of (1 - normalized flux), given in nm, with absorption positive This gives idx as 0.60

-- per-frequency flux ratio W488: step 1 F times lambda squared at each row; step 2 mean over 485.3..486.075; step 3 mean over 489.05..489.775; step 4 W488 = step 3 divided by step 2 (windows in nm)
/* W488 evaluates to 1.45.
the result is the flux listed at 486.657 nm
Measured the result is 8.22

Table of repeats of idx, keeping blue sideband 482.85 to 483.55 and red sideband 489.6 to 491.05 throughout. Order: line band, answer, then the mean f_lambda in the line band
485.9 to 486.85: 0.304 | 7.18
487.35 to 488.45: 0.112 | 9.45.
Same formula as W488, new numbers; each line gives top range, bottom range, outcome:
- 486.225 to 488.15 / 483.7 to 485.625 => 0.90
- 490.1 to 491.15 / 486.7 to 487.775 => 1.21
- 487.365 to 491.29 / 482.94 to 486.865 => 1.13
